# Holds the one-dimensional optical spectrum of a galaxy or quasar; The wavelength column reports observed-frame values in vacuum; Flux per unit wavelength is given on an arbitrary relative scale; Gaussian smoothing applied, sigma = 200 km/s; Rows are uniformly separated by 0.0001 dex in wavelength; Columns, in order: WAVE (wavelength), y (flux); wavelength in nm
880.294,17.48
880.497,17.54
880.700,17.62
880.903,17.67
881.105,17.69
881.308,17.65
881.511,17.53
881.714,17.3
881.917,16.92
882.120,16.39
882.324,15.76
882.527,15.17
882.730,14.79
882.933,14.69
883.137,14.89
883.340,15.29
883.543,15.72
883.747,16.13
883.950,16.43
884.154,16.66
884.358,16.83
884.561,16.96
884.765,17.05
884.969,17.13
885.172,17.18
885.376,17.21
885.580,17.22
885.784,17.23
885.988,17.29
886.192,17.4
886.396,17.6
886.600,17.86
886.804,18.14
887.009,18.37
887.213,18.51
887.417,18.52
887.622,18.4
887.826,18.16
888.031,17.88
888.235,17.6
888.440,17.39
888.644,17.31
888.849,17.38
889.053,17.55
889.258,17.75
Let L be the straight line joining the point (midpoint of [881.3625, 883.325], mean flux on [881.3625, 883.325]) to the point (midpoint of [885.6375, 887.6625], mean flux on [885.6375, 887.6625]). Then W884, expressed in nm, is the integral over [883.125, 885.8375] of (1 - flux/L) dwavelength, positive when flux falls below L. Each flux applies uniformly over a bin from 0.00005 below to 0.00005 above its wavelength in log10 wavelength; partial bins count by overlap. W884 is 0.05 nm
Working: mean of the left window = 15.9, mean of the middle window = 16.6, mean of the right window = 17.9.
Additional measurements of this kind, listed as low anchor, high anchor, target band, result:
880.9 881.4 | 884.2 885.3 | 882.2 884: 0.199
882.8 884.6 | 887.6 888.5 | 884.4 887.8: -0.129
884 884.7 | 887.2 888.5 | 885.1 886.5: 0.000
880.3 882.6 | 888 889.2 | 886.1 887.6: -0.058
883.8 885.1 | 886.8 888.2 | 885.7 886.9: 0.007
